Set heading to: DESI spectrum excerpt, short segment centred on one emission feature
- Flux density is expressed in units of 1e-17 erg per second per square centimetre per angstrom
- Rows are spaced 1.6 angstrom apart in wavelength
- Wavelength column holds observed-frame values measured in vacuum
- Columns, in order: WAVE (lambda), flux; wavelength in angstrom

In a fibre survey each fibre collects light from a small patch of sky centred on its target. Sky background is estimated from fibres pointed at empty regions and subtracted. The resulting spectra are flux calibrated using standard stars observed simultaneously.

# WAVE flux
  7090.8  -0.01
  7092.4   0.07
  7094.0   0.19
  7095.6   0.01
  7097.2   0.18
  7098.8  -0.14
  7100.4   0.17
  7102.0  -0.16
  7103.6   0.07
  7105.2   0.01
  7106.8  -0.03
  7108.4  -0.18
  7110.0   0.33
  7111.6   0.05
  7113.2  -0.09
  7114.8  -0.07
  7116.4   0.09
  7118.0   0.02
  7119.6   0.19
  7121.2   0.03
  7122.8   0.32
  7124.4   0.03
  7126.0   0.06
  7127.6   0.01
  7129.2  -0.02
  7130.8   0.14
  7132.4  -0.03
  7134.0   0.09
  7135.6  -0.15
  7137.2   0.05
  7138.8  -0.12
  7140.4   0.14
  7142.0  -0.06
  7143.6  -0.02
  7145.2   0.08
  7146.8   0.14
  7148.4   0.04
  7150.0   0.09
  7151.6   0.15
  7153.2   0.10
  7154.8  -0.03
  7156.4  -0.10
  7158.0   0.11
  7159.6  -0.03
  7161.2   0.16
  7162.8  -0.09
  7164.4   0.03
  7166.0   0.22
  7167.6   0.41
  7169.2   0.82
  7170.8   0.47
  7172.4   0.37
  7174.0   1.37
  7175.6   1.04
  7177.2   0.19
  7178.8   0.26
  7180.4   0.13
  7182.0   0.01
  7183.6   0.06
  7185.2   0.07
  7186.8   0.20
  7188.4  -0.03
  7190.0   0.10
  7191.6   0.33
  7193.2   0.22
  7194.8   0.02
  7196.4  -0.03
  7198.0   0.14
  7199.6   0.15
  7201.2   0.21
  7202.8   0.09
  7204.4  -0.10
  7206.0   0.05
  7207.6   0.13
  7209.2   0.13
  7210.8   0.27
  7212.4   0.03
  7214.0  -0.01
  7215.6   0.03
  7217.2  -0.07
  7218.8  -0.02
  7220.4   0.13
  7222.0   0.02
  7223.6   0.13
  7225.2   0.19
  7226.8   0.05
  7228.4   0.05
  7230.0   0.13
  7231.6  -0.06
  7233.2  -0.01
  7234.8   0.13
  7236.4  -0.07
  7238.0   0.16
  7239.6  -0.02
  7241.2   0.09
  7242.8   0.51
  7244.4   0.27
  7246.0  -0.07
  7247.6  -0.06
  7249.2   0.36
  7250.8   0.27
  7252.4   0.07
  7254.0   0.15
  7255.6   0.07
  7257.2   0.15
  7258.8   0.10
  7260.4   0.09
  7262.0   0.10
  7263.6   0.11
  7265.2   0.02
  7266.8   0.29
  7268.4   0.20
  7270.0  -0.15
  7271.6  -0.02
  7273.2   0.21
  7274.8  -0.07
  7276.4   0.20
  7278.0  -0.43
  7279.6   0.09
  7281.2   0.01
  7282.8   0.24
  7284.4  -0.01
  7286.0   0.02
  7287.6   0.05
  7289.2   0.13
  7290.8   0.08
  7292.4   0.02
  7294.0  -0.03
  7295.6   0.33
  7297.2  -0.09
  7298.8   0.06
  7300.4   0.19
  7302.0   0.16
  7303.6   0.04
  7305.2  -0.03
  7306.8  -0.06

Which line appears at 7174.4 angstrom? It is [O II]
